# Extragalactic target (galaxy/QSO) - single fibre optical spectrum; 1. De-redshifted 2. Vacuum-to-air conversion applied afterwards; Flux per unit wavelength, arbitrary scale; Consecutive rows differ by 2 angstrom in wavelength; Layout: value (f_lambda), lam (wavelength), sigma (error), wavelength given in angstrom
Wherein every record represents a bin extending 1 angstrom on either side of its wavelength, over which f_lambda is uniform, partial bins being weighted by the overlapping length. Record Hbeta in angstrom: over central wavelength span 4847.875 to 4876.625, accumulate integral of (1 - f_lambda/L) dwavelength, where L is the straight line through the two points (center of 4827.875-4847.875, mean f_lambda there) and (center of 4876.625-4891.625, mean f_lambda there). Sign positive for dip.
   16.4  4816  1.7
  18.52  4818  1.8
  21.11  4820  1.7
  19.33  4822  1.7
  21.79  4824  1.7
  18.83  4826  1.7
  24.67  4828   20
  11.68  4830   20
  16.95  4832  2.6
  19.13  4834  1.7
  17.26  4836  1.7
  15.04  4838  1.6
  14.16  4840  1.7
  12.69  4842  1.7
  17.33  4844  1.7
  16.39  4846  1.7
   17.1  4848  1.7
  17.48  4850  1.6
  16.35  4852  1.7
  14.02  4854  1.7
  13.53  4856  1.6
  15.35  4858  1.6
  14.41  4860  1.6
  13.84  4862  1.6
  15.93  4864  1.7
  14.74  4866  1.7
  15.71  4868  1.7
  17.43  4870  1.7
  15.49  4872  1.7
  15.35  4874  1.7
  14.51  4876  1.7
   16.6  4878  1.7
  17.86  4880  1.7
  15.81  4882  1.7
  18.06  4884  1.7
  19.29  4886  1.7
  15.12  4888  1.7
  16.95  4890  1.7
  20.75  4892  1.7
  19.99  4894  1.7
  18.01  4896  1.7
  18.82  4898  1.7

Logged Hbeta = 2.3 angstrom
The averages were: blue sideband 16.2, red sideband 17.2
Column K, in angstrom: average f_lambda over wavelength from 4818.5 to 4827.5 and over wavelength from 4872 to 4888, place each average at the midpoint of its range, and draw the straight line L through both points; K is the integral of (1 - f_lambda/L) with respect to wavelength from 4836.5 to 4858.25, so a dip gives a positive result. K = 3.85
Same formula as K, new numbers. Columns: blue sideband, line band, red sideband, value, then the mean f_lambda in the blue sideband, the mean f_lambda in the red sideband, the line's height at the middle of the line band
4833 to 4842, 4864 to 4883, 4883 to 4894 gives 1.7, 16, 18.2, 17.6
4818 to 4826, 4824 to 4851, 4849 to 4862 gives 1.3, 20.2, 15.1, 17.8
